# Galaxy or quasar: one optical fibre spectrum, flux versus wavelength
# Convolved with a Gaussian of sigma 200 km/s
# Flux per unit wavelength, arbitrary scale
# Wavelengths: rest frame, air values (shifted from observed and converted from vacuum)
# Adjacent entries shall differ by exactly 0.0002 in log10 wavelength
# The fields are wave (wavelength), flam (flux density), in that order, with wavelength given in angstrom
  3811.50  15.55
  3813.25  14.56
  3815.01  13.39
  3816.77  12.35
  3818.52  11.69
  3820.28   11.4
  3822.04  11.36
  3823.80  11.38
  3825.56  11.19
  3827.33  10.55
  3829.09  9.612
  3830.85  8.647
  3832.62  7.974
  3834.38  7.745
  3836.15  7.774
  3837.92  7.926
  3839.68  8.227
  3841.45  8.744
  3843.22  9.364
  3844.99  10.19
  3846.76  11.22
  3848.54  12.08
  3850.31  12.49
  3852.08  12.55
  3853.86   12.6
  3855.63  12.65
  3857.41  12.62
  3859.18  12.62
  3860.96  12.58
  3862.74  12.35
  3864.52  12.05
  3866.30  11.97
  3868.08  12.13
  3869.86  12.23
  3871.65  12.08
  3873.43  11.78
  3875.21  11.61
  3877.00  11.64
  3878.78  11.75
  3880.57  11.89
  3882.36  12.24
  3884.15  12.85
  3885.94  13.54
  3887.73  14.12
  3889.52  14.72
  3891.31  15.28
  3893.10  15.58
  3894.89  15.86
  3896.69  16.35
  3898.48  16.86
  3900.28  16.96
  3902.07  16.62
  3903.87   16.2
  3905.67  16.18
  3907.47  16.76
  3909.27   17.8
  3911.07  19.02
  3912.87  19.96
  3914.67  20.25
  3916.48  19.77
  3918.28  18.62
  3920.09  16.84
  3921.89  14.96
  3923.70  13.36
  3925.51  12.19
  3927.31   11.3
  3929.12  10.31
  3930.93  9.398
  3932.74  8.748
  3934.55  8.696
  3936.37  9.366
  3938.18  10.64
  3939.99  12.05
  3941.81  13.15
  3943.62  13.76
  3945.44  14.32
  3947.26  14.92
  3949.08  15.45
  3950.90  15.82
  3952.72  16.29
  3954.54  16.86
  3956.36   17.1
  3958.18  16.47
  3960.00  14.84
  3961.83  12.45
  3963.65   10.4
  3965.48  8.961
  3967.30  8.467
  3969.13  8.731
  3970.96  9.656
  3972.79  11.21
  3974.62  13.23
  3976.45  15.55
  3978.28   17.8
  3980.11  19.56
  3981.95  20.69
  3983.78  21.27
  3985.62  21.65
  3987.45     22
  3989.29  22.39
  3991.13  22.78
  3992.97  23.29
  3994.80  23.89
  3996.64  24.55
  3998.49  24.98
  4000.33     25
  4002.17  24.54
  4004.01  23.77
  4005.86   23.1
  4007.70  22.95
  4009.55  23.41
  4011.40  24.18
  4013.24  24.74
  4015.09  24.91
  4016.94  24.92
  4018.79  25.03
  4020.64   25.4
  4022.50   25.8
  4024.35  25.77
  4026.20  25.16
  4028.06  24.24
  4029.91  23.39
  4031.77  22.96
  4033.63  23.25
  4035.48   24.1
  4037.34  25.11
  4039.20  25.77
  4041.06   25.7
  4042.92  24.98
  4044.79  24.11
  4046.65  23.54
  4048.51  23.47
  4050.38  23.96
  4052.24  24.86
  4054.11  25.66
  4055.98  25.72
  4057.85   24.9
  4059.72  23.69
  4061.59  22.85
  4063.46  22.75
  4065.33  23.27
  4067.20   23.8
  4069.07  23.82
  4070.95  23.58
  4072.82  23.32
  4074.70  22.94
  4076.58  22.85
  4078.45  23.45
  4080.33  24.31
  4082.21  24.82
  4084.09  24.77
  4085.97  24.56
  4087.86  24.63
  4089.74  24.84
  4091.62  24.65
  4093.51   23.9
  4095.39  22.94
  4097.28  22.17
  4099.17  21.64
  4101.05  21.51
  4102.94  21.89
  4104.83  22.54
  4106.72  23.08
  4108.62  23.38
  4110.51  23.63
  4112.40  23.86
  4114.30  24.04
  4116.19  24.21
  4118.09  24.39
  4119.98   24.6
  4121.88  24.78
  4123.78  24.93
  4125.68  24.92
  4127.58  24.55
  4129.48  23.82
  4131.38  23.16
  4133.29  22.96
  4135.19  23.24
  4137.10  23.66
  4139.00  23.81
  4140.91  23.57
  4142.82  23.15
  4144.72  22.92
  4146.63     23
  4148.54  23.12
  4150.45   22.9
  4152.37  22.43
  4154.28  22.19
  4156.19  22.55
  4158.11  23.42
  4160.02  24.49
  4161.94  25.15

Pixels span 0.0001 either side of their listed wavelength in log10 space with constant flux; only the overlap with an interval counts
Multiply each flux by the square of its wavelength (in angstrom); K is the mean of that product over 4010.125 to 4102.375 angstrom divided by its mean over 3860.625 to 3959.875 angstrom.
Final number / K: 1.82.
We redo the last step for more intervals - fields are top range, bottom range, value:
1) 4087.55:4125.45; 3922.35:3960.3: 1.95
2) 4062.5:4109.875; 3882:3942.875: 1.75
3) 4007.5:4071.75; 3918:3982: 1.92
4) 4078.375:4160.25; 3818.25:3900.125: 2.26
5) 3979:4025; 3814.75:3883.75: 2.29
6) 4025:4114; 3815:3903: 2.19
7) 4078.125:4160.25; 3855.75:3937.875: 1.88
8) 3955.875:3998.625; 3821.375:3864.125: 1.72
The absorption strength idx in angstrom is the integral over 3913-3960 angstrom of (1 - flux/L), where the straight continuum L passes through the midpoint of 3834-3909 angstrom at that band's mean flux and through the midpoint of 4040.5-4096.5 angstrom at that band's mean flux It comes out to 6.6 angstrom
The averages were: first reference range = 12.8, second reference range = 24.1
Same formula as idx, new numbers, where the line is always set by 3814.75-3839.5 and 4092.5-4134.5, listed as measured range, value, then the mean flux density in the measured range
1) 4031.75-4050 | -3.9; 24.4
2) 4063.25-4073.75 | -1.0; 23.5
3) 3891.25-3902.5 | -2.5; 16.3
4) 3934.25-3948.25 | 2.9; 12.3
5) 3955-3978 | 5.7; 12.5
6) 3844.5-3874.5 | -1.5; 12.2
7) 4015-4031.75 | -4.9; 24.8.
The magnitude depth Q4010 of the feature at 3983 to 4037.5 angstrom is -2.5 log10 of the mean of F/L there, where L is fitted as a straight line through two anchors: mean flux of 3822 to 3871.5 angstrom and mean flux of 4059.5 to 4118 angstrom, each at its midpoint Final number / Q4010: -0.23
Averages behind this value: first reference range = 10.8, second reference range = 23.5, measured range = 23.9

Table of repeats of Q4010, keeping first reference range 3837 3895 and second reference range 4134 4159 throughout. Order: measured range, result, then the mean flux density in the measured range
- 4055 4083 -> -0.184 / 23.7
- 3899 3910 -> -0.223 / 16.7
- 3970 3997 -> -0.146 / 19.2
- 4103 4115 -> -0.081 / 23.3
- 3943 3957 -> -0.011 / 15.6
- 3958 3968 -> 0.334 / 11.7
